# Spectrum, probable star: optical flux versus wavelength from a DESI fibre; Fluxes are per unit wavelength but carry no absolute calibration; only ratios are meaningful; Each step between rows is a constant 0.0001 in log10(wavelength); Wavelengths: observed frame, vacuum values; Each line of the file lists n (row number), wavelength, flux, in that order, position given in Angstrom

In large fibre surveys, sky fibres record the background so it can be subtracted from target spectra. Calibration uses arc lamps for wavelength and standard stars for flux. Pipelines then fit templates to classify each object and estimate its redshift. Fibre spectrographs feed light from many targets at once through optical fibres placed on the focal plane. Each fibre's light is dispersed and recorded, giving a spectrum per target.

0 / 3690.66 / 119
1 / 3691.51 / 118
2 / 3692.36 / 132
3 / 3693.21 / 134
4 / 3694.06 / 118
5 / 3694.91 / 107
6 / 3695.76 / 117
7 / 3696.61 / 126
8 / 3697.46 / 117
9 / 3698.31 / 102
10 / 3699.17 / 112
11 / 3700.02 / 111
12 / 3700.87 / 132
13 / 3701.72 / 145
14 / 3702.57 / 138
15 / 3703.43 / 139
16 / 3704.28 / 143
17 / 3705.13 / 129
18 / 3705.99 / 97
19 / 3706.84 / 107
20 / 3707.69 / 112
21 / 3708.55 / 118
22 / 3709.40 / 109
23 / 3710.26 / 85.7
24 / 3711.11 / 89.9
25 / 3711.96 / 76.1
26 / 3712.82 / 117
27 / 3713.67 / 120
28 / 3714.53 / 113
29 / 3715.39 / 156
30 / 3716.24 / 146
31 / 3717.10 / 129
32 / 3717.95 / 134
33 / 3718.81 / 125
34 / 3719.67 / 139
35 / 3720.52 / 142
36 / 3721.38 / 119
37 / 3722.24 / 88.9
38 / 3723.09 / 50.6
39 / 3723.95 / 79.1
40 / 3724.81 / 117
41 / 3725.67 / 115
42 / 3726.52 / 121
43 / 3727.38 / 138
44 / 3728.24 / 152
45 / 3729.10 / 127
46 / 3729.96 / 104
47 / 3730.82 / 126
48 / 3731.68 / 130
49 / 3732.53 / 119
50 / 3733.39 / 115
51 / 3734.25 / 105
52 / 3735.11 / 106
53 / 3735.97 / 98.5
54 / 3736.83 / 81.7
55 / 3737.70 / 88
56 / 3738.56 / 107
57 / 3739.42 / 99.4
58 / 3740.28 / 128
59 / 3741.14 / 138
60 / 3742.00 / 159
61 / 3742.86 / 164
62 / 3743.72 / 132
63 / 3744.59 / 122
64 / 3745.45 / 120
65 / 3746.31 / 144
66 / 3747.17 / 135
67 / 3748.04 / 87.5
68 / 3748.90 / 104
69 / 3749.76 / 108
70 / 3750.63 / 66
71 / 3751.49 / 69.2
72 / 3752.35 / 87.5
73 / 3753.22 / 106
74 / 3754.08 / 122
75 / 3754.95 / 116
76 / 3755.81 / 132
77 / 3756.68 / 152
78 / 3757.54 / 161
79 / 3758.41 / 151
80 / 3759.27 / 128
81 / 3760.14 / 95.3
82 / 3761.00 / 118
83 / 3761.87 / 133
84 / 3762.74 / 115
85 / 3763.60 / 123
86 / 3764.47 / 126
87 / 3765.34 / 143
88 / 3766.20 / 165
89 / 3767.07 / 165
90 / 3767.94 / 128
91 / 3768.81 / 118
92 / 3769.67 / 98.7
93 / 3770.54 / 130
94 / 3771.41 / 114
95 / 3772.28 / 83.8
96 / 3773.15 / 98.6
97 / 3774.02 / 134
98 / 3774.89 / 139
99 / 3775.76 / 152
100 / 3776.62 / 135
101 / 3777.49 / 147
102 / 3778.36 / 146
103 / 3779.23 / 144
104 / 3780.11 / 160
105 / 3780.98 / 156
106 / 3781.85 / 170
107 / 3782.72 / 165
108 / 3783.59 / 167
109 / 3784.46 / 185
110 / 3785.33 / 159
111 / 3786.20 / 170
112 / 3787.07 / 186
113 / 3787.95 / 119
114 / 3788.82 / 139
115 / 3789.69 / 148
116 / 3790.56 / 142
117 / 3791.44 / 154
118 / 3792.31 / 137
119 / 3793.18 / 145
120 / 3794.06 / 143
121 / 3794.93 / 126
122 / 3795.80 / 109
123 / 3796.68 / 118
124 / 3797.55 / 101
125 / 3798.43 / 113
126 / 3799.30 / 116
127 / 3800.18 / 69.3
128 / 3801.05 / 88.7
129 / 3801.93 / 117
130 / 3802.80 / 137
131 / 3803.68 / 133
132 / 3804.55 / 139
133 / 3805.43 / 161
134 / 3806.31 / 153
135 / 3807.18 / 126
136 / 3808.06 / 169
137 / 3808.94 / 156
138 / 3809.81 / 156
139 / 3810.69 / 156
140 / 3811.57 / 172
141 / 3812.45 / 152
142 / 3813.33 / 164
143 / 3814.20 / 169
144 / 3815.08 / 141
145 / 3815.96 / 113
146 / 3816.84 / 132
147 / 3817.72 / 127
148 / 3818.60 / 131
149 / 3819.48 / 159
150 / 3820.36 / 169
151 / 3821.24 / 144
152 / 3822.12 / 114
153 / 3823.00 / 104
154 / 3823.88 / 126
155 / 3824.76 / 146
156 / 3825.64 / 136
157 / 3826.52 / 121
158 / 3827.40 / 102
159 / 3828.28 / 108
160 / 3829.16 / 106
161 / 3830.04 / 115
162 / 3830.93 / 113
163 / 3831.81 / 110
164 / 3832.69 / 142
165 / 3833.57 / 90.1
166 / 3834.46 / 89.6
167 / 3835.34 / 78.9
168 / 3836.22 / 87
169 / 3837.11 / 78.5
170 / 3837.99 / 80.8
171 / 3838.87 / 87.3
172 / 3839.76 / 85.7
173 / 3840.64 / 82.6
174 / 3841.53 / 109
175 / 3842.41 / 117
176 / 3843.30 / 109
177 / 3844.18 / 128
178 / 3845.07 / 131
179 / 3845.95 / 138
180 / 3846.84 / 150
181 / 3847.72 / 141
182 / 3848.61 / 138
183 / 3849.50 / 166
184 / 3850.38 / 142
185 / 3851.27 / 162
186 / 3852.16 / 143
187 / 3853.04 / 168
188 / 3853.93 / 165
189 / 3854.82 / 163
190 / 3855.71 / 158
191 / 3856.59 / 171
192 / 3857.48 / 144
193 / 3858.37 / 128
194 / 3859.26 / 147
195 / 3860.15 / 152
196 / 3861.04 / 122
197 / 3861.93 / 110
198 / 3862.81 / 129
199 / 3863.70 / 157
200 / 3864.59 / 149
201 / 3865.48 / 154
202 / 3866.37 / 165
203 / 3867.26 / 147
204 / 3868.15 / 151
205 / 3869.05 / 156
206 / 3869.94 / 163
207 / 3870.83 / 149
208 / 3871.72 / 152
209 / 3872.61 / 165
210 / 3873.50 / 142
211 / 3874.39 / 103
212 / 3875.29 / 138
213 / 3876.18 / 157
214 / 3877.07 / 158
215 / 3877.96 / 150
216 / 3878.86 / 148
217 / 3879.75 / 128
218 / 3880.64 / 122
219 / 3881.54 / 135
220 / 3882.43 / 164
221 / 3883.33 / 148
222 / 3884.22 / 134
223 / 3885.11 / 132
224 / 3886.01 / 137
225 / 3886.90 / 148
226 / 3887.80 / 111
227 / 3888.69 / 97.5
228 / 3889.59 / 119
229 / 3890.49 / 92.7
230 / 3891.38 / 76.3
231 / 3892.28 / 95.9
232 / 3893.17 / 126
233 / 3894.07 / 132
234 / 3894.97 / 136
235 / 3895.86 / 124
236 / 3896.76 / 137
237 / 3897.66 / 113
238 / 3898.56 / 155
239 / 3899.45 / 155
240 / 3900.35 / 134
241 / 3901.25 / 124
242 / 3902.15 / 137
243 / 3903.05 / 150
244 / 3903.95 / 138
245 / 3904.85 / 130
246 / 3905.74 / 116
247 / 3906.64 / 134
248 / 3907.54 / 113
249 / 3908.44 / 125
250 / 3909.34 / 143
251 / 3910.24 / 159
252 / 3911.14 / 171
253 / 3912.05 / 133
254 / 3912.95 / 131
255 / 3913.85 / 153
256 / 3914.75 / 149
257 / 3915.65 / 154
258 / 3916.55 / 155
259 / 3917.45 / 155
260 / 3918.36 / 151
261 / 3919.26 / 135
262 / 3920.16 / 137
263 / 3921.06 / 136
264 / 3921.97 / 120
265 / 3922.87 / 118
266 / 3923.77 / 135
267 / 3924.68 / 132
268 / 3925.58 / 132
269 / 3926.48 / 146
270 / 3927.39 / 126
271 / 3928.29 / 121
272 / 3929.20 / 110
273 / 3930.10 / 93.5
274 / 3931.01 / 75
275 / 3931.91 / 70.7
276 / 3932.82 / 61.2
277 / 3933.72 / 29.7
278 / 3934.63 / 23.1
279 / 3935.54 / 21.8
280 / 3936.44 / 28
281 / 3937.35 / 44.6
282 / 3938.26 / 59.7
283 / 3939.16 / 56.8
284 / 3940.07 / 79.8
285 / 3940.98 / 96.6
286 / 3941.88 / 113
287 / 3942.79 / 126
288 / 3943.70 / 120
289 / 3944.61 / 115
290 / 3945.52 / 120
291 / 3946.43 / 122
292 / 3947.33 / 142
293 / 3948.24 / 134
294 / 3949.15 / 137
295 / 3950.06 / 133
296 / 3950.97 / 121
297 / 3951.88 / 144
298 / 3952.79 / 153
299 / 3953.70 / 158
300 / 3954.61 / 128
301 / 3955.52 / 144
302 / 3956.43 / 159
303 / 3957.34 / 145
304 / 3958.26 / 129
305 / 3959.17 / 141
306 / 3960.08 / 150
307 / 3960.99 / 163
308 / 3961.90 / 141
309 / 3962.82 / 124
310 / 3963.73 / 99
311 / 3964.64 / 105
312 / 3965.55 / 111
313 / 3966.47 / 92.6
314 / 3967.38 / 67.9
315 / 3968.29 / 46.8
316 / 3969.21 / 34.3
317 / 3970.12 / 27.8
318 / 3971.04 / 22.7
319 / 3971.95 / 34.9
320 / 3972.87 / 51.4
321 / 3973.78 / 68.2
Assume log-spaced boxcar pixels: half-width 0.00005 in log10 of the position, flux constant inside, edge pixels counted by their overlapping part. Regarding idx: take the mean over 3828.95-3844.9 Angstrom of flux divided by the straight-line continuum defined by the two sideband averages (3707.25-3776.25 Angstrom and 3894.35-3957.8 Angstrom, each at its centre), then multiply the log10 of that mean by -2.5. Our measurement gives 0.19 mag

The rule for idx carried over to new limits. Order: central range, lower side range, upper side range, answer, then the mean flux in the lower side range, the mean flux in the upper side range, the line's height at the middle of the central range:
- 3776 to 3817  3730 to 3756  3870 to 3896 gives -0.18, 114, 132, 121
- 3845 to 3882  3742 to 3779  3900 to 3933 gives -0.15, 125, 130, 128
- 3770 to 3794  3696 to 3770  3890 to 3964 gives -0.21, 119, 121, 120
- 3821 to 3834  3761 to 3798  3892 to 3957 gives 0.13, 139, 121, 133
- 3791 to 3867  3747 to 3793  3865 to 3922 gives 0.03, 133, 138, 135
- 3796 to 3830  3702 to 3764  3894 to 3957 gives -0.12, 118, 121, 119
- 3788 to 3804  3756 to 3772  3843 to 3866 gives 0.10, 131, 145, 136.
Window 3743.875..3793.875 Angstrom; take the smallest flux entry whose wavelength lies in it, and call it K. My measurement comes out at 66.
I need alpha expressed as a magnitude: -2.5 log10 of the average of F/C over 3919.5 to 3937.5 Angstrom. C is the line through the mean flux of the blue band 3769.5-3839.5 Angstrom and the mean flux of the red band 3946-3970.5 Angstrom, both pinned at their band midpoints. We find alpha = 0.29 mag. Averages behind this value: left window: 131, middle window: 94.3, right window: 121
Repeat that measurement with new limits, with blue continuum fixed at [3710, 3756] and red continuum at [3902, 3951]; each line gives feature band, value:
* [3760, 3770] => -0.12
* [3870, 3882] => -0.23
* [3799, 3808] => -0.10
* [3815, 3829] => -0.12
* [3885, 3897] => -0.03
